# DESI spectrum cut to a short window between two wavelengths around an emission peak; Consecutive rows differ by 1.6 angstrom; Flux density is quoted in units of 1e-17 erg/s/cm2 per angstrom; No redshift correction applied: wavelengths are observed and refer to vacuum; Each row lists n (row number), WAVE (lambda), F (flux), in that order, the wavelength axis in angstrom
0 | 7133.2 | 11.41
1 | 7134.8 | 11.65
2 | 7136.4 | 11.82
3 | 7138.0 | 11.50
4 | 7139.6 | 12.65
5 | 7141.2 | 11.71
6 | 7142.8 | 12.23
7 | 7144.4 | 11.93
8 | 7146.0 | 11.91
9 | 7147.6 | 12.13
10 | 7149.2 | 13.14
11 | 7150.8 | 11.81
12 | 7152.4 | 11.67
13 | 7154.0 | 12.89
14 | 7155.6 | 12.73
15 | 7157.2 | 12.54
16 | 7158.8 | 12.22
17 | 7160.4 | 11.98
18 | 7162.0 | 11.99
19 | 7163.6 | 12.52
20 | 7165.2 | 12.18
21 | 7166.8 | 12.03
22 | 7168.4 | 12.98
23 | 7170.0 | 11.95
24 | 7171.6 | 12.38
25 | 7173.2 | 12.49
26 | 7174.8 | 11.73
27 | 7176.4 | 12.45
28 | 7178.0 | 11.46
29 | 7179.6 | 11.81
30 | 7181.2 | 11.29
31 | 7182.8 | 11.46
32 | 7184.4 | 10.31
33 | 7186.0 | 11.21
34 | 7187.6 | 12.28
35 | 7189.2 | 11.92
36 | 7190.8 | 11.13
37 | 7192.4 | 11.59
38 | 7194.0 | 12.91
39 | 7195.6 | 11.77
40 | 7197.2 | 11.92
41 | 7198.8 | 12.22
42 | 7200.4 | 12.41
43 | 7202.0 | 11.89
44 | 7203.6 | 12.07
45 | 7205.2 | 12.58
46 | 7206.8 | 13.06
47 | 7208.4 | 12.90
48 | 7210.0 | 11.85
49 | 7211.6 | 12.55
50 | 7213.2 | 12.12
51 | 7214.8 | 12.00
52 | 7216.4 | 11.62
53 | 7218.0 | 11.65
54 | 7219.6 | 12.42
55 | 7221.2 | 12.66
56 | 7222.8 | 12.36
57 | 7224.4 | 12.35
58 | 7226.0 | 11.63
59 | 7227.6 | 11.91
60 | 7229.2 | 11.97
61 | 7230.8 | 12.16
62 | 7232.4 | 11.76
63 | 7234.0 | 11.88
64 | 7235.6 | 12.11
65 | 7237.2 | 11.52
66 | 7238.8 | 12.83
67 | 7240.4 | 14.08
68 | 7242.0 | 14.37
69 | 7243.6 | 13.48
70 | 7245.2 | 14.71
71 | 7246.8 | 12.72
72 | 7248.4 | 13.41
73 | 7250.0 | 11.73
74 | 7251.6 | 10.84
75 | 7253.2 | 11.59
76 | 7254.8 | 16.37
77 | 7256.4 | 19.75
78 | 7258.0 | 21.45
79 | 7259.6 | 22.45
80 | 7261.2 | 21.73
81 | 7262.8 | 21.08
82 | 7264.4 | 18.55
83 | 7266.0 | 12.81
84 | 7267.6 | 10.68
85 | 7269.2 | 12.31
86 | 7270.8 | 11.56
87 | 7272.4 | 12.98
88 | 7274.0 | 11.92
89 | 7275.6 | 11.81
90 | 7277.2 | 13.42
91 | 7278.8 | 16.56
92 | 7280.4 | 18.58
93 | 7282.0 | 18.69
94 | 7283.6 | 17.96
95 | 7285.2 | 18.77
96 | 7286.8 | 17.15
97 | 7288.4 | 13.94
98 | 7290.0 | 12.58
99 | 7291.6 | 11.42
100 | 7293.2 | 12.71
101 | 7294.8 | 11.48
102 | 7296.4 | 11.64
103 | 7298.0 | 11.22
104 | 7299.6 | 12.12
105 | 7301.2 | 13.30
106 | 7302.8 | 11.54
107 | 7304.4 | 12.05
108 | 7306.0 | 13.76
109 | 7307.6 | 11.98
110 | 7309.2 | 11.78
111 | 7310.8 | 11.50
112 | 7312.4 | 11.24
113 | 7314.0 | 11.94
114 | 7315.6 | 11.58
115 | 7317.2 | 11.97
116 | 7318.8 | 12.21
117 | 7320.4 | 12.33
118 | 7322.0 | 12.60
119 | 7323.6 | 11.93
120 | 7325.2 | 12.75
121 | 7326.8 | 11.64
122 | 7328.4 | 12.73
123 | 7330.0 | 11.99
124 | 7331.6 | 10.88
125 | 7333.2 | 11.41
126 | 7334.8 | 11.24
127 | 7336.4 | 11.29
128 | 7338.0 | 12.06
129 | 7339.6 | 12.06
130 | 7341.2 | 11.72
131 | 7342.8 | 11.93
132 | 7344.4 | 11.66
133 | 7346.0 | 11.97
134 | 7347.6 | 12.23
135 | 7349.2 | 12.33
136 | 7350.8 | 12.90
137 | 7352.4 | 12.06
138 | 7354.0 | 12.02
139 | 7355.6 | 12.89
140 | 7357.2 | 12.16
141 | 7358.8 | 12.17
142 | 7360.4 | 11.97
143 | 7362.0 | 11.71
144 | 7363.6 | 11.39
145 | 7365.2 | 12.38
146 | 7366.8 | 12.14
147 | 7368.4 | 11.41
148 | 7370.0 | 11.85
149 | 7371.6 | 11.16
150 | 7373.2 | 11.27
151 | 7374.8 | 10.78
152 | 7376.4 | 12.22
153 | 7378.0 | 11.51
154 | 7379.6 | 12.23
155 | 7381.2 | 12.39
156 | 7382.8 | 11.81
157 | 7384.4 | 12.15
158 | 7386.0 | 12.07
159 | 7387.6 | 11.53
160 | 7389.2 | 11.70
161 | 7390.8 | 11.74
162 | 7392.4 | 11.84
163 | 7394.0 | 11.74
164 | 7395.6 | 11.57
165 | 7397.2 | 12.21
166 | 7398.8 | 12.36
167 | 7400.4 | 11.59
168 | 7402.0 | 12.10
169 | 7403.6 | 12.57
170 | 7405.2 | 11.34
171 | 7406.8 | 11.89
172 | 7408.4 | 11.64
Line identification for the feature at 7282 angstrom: [N II]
